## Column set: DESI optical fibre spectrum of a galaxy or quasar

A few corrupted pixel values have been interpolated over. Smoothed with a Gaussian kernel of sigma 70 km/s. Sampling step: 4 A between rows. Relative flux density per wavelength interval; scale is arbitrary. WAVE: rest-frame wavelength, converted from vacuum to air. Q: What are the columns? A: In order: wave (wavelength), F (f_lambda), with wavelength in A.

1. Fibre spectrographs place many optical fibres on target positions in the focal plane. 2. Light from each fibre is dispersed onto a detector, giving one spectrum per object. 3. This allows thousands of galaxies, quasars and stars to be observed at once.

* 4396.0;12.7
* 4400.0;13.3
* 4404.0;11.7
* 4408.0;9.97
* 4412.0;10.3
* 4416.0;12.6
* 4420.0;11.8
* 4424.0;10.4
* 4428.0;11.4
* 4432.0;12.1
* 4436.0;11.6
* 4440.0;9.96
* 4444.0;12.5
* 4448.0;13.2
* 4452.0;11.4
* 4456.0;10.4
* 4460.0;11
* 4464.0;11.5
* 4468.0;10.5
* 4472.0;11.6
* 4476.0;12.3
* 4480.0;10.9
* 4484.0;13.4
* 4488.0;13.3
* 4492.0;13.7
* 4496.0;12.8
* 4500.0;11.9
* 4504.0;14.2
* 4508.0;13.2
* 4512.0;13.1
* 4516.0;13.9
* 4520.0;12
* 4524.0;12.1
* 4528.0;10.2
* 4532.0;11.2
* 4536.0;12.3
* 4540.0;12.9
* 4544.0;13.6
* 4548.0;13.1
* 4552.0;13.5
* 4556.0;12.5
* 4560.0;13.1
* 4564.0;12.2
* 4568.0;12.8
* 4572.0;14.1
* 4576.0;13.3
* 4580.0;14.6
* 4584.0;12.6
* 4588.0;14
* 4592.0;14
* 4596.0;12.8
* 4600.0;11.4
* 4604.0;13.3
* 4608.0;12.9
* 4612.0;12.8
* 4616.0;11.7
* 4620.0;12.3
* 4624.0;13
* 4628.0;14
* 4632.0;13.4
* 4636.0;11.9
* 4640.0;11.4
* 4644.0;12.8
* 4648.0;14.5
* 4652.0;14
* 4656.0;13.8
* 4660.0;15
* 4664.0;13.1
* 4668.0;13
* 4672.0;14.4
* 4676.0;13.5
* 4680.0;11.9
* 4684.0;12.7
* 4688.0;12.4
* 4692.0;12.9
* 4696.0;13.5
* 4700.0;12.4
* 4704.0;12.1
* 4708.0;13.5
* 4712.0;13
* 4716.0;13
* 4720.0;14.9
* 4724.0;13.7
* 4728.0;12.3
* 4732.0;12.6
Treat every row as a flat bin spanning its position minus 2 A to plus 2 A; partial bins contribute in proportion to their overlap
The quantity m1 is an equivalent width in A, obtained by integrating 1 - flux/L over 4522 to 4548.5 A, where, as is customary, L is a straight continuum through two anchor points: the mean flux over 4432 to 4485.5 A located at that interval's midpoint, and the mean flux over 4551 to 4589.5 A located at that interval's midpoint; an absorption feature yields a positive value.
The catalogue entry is 1.2 A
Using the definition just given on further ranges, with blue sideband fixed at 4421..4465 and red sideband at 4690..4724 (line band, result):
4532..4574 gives -2.7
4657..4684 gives -1.0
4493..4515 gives -2.4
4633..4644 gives 0.6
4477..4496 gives -1.8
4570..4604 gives -2.7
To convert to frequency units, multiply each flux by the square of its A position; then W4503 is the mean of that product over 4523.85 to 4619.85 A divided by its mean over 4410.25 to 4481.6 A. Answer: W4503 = 1.18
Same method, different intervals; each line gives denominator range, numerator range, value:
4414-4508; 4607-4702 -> 1.19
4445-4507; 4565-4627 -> 1.13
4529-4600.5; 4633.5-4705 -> 1.05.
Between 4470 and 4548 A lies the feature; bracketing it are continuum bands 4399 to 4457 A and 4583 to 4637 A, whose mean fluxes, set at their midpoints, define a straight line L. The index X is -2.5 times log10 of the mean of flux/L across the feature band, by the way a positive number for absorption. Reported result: -0.04 mag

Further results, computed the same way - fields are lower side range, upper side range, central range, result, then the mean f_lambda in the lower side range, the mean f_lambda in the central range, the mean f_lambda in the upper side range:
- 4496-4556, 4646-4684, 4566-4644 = 0.02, 12.7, 13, 13.6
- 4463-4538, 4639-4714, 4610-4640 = 0.02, 12.3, 12.6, 13.2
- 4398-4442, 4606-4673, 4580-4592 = -0.07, 11.4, 13.6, 13.2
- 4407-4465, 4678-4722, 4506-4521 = -0.11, 11.4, 13.1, 12.9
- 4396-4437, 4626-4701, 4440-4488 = 0.02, 11.6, 11.7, 13.2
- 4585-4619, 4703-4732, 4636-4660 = -0.03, 12.8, 13.3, 13.2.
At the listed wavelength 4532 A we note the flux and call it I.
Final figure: 11.2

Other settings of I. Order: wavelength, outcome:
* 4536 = 12.3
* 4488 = 13.3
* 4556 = 12.5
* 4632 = 13.4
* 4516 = 13.9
